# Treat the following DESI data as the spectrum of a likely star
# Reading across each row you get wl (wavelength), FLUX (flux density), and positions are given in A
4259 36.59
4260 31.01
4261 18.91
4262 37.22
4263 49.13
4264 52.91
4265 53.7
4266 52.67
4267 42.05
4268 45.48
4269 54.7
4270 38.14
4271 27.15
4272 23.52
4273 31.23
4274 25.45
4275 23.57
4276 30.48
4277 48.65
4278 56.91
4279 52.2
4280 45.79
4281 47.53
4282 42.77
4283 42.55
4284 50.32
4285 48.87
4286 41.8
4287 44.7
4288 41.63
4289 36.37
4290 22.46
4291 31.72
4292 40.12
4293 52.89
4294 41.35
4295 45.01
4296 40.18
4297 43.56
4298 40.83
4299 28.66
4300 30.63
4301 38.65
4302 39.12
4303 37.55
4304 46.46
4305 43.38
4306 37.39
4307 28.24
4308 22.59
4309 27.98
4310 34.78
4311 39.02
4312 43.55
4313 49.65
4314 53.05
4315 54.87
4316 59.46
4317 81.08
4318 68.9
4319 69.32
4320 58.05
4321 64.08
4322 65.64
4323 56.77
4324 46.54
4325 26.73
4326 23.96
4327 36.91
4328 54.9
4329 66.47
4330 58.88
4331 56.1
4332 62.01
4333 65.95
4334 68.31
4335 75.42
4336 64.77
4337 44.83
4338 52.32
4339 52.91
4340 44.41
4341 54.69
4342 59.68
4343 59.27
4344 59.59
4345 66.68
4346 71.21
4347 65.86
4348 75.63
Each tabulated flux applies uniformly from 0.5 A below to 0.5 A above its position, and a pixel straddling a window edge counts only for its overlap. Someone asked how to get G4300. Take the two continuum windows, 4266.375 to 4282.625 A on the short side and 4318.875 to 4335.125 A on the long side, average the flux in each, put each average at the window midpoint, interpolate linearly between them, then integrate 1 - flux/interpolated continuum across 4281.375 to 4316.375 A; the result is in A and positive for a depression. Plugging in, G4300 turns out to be 4.7 A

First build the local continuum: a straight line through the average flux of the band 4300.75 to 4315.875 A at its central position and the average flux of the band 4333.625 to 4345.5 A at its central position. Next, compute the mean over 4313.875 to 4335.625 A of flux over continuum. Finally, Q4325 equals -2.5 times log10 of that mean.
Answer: -0.17 mag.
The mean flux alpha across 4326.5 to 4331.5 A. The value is 54.7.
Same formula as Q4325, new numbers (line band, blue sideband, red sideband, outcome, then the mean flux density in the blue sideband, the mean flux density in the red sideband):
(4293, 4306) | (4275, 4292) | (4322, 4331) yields 0.11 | 42.2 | 48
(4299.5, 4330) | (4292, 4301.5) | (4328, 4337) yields 0.11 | 40.2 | 63.1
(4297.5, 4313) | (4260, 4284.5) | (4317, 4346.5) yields 0.35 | 41.2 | 57.5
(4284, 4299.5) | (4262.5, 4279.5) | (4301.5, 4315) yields 0.00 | 41.6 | 39.3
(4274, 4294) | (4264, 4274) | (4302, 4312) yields -0.08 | 40.8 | 35.9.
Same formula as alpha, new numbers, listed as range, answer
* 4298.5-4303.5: 34.9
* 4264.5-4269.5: 49.7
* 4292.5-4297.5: 44.6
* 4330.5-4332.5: 59.1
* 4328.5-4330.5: 62.7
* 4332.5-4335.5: 69.9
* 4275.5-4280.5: 46.8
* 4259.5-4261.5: 25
